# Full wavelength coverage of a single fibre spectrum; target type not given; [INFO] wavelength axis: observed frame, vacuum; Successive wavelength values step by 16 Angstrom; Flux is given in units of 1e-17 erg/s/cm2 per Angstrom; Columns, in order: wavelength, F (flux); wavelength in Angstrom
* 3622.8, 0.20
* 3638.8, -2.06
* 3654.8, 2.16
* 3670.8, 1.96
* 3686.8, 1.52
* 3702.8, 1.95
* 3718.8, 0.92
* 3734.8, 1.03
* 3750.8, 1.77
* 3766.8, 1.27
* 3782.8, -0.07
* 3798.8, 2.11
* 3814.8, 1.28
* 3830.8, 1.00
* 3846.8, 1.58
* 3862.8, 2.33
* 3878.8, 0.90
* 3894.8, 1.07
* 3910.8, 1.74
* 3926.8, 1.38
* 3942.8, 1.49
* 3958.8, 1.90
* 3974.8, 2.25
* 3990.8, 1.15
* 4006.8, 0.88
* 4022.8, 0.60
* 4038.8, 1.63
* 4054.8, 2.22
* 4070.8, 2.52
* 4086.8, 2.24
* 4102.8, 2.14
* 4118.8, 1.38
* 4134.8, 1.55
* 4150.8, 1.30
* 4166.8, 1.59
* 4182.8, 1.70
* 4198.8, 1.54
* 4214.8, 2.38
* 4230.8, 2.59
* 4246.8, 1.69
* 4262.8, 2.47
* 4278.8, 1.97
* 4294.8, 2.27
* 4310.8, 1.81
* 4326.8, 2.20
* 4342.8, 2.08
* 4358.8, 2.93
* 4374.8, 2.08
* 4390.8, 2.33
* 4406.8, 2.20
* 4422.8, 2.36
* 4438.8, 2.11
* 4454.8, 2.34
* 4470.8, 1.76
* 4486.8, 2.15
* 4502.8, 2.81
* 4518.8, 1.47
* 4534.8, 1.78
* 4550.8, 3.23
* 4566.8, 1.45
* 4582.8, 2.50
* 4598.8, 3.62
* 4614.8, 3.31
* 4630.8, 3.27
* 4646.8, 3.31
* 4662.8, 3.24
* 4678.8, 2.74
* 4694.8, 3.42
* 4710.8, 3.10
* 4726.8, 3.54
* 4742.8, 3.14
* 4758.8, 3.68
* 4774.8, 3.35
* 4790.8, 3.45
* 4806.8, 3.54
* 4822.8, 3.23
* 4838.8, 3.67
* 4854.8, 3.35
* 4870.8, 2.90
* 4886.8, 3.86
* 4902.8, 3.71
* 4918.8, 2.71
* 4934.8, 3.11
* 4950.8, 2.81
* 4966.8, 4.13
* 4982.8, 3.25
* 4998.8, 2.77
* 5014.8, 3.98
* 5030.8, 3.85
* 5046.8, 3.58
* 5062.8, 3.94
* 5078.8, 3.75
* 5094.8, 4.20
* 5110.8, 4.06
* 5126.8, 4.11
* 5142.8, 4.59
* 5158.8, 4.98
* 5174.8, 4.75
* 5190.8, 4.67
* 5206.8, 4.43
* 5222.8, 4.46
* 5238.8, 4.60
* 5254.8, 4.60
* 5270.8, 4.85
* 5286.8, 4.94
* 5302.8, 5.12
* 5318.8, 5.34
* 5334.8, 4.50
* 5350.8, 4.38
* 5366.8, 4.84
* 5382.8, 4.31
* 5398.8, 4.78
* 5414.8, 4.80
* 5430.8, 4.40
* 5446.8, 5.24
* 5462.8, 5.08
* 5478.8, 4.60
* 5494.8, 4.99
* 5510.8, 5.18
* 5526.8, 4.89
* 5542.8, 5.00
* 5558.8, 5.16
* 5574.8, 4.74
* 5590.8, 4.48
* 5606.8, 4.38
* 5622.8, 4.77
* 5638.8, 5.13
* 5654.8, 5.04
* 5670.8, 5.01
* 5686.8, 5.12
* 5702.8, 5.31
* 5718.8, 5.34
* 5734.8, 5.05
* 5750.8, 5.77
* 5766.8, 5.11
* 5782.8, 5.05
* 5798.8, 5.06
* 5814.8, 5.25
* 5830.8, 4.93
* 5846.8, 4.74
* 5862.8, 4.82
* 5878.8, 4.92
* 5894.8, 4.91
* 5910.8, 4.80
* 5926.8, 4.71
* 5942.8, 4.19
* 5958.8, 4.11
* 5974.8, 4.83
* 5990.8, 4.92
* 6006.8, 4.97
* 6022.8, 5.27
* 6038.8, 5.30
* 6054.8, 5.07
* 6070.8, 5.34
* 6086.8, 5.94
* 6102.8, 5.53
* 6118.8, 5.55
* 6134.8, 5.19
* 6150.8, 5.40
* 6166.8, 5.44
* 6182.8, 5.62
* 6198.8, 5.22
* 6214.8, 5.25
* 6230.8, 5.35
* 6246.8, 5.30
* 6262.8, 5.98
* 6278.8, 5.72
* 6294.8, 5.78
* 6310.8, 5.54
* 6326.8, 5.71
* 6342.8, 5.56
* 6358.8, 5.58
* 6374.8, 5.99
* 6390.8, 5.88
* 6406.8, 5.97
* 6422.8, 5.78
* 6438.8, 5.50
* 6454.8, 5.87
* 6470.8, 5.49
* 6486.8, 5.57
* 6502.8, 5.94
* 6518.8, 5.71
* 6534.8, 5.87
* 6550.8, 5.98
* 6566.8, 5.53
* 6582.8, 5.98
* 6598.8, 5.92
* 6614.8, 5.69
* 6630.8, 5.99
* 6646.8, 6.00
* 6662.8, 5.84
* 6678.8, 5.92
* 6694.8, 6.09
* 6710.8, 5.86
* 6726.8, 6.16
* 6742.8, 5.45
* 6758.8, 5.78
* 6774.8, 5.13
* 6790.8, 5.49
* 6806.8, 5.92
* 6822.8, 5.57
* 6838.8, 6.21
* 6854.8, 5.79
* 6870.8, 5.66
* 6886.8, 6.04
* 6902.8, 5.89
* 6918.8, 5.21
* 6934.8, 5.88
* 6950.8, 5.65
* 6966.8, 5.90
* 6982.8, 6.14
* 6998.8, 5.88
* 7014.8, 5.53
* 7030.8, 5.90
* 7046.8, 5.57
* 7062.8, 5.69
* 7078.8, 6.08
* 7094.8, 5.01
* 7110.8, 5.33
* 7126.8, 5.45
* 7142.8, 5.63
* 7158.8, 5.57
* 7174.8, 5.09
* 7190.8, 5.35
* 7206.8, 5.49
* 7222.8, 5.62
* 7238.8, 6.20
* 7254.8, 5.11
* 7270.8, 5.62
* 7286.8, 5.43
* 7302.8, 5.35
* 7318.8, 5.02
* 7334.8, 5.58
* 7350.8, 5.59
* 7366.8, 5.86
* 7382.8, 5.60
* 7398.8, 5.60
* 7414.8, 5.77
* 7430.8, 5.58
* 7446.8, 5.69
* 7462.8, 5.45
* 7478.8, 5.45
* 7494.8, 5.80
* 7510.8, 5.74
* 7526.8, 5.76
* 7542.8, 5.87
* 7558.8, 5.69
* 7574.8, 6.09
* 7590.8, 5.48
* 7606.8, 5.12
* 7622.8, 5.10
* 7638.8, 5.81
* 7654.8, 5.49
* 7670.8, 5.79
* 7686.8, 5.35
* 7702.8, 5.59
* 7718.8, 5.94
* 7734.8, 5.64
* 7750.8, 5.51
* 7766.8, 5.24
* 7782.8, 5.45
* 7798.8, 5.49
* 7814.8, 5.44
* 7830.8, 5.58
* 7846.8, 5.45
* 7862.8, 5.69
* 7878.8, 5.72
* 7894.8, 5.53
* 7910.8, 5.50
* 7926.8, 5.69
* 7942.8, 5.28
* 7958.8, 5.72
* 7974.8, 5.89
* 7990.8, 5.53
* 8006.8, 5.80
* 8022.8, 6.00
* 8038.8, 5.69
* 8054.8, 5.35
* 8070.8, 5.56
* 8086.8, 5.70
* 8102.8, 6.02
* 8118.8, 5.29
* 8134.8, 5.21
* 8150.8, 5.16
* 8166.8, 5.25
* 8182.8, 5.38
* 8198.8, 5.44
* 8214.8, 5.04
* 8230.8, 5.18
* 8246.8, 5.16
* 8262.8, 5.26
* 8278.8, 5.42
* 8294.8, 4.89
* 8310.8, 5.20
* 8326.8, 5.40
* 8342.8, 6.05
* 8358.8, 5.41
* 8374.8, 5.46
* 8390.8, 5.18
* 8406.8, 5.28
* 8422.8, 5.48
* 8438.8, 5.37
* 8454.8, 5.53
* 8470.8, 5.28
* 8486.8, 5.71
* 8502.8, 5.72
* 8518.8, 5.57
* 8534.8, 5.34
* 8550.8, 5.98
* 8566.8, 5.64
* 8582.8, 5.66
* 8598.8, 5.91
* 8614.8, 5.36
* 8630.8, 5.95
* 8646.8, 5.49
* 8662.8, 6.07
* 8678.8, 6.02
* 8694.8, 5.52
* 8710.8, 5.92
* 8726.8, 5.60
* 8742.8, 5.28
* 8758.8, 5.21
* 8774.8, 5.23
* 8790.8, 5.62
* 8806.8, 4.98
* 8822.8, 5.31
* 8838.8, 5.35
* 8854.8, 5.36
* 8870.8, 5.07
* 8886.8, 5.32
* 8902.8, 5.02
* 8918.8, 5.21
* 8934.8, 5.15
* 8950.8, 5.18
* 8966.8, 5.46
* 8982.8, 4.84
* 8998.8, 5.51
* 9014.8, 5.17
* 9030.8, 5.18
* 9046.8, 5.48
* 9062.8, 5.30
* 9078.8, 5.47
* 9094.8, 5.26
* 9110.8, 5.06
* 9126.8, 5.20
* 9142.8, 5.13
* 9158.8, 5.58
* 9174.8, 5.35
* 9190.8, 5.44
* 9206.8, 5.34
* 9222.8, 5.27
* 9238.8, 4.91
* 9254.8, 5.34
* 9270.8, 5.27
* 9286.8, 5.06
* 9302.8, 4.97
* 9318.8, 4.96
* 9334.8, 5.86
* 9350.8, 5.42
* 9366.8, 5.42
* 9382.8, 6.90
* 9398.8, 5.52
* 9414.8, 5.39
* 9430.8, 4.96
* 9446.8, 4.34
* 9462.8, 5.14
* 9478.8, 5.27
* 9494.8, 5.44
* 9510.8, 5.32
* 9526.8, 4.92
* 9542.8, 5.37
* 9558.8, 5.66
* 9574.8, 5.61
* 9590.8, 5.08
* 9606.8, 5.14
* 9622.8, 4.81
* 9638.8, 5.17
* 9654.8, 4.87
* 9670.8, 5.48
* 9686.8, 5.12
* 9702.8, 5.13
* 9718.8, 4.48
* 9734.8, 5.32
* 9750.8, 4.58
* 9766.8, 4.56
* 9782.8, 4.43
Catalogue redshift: 0.15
